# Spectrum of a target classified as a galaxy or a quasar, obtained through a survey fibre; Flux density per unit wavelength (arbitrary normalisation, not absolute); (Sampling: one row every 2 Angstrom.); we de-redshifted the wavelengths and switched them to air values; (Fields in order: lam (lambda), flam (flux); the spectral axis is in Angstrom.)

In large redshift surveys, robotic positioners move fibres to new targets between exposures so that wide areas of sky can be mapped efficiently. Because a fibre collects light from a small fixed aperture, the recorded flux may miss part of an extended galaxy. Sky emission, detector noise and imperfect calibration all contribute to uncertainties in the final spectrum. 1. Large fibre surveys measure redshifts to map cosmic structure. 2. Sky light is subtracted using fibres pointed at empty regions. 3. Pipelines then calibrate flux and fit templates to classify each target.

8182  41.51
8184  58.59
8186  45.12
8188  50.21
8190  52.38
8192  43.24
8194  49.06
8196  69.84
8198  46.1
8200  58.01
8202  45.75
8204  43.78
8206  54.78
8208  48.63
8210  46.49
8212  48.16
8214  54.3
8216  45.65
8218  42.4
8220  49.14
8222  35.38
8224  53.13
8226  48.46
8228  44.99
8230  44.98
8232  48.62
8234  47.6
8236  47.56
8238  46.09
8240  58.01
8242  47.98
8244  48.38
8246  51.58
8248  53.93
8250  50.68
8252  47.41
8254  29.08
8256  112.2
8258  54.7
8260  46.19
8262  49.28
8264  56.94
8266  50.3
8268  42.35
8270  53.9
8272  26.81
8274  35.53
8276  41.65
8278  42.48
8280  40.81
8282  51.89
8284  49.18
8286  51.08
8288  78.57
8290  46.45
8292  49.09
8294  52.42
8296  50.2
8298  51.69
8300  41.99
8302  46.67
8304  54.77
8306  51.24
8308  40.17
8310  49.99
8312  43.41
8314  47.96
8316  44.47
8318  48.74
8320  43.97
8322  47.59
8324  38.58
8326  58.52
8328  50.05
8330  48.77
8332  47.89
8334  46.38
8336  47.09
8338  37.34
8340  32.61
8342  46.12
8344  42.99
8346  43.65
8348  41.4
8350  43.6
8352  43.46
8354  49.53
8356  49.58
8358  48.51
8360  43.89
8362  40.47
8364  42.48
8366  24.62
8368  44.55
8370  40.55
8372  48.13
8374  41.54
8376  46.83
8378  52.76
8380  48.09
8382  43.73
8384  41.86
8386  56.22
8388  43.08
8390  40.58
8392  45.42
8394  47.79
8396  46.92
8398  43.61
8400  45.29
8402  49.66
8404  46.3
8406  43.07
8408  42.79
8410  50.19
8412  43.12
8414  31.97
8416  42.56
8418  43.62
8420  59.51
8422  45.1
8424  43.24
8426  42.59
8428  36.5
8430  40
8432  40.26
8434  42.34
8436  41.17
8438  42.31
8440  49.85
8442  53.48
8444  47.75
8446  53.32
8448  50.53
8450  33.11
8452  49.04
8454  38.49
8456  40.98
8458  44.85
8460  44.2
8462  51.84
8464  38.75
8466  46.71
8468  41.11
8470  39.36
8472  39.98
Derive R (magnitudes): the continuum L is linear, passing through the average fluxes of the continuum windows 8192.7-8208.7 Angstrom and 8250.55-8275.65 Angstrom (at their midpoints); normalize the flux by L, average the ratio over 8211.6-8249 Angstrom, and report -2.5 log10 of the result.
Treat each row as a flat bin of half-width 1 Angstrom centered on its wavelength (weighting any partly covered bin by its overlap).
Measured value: 0.06 mag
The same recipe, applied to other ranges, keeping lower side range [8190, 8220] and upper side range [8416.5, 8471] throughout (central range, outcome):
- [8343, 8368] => 0.085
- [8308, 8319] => 0.024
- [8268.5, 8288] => 0.062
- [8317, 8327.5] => -0.010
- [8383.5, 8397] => -0.012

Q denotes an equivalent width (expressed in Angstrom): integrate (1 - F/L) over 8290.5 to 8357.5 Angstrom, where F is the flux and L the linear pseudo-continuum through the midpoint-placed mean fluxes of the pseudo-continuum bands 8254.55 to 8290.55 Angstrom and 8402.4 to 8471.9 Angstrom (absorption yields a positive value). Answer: 3.7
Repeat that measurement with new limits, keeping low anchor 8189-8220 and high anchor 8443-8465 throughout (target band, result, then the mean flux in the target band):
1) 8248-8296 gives -1.93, 50.5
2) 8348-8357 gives 0.17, 46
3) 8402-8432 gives 1.23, 43.7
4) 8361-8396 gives 1.67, 44.1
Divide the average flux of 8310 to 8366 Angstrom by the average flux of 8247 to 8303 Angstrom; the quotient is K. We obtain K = 0.90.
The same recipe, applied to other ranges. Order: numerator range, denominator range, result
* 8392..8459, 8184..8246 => 0.91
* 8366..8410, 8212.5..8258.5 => 0.90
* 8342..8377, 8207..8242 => 0.91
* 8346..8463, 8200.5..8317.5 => 0.91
